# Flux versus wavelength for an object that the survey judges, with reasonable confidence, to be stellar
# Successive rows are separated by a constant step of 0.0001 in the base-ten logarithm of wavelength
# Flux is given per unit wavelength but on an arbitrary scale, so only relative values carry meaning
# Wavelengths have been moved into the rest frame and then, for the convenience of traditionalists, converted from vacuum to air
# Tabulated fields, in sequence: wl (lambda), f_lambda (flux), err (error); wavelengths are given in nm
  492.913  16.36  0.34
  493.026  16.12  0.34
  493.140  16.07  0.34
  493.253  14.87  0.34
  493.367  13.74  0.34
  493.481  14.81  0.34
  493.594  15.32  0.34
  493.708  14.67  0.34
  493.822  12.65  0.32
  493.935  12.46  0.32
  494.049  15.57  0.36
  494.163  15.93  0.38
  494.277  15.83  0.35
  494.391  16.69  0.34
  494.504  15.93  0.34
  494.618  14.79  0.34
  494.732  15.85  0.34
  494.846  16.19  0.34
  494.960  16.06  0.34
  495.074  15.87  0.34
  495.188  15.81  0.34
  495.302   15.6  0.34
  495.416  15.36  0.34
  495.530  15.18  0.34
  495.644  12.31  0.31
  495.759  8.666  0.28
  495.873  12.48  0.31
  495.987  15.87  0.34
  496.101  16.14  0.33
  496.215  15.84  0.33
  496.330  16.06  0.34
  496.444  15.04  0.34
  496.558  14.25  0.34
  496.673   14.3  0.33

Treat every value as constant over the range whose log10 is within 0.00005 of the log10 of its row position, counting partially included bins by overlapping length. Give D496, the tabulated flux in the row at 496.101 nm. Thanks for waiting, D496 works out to 16.14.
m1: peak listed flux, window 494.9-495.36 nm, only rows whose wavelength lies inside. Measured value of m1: 16.06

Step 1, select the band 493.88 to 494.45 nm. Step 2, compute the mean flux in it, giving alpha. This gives 15.3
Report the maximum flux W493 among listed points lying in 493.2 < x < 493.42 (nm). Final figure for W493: 14.87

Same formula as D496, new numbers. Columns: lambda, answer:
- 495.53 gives 15.18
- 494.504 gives 15.93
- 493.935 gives 12.46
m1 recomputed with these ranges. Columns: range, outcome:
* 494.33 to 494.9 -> 16.69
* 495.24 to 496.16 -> 16.14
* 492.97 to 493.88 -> 16.12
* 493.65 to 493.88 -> 14.67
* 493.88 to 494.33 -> 15.93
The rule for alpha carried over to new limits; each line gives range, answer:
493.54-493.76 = 15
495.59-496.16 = 13.1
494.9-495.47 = 15.7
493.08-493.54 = 14.9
